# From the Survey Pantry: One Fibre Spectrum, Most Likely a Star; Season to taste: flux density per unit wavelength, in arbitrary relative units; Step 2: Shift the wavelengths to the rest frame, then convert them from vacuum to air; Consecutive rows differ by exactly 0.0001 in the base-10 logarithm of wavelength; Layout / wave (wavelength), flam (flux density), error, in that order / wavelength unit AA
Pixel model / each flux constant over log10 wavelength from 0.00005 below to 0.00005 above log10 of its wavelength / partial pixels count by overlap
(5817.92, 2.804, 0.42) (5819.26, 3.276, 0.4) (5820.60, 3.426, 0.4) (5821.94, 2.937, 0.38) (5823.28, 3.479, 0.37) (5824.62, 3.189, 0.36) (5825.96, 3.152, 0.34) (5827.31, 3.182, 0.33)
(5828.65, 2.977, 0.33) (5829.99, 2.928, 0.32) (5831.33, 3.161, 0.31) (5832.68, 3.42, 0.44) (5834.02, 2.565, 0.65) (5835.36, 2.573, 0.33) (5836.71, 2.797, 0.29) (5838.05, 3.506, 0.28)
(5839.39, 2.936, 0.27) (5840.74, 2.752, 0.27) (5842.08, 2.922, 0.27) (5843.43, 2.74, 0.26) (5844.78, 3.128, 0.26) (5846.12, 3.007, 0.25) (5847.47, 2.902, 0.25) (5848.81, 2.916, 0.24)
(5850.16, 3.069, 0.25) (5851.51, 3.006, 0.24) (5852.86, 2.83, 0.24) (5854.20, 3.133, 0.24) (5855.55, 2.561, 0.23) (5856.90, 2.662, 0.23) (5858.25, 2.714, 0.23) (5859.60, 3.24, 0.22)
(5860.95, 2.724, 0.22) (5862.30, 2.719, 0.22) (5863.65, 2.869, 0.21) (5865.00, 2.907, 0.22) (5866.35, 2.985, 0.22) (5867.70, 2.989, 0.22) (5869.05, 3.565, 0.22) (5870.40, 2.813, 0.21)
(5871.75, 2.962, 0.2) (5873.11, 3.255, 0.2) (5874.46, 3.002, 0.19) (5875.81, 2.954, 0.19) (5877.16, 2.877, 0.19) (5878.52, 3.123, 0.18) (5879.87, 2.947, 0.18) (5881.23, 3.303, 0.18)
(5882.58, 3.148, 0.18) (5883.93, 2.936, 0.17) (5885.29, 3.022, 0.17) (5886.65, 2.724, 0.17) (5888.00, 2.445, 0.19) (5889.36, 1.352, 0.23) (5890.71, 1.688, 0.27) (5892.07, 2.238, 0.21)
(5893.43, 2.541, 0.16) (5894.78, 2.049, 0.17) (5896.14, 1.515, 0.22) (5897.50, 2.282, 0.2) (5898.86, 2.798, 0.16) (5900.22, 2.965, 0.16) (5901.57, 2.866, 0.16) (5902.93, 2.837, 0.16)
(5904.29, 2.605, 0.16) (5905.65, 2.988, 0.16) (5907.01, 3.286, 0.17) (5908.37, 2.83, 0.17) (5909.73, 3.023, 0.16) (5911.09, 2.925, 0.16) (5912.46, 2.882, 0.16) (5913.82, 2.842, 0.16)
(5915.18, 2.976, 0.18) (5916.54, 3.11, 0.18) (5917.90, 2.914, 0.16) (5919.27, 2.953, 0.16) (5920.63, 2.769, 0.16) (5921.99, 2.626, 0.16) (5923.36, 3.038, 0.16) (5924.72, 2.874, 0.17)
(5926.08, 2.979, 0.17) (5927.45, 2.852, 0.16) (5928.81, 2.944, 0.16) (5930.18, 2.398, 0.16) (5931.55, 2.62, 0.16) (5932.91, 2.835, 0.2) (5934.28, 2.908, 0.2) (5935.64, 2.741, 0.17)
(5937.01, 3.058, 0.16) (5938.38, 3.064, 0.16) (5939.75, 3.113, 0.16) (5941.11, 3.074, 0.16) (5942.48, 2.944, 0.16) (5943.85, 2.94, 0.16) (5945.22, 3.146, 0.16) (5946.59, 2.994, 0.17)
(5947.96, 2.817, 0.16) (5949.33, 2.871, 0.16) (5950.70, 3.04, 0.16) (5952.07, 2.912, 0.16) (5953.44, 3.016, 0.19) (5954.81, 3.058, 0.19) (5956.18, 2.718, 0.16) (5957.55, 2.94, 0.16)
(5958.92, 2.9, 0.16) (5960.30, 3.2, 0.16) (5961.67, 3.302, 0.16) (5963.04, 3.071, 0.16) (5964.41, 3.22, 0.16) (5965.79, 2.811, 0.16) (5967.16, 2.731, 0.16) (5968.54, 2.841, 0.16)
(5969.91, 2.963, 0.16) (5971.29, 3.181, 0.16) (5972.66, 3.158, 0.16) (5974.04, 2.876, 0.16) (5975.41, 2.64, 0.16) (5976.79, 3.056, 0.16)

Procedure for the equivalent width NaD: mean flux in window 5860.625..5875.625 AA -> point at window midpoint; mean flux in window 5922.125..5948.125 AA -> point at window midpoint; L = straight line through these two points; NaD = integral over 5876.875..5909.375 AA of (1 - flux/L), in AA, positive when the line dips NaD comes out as 3.5 AA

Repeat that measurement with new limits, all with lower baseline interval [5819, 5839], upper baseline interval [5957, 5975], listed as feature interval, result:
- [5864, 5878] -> 0.20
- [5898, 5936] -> 2.16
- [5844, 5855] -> 0.34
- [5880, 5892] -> 1.90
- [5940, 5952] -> 0.17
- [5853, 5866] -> 1.01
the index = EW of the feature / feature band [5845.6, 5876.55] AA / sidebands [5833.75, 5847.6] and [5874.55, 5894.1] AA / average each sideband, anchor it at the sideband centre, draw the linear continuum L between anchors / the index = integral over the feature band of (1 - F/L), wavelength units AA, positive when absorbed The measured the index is -1.7 AA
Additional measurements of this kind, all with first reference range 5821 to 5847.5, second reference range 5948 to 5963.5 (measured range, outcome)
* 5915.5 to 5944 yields 1.0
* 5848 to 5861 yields 0.5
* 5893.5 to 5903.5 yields 1.8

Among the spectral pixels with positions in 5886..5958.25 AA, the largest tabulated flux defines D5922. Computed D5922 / 3.286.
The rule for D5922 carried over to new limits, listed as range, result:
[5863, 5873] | 3.565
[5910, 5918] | 3.11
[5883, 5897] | 3.022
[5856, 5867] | 3.24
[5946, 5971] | 3.302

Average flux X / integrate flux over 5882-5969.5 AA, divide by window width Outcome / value 2.81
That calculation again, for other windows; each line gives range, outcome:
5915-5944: 2.89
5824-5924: 2.85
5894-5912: 2.69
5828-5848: 2.95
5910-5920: 2.94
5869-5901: 2.67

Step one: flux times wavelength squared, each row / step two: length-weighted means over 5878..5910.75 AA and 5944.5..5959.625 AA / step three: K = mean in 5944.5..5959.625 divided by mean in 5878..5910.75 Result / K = 1.13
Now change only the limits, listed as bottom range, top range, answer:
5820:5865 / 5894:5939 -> 0.97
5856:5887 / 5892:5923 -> 0.93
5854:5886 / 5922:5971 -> 1.01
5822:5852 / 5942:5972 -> 1.03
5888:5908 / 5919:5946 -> 1.20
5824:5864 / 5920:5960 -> 1.02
